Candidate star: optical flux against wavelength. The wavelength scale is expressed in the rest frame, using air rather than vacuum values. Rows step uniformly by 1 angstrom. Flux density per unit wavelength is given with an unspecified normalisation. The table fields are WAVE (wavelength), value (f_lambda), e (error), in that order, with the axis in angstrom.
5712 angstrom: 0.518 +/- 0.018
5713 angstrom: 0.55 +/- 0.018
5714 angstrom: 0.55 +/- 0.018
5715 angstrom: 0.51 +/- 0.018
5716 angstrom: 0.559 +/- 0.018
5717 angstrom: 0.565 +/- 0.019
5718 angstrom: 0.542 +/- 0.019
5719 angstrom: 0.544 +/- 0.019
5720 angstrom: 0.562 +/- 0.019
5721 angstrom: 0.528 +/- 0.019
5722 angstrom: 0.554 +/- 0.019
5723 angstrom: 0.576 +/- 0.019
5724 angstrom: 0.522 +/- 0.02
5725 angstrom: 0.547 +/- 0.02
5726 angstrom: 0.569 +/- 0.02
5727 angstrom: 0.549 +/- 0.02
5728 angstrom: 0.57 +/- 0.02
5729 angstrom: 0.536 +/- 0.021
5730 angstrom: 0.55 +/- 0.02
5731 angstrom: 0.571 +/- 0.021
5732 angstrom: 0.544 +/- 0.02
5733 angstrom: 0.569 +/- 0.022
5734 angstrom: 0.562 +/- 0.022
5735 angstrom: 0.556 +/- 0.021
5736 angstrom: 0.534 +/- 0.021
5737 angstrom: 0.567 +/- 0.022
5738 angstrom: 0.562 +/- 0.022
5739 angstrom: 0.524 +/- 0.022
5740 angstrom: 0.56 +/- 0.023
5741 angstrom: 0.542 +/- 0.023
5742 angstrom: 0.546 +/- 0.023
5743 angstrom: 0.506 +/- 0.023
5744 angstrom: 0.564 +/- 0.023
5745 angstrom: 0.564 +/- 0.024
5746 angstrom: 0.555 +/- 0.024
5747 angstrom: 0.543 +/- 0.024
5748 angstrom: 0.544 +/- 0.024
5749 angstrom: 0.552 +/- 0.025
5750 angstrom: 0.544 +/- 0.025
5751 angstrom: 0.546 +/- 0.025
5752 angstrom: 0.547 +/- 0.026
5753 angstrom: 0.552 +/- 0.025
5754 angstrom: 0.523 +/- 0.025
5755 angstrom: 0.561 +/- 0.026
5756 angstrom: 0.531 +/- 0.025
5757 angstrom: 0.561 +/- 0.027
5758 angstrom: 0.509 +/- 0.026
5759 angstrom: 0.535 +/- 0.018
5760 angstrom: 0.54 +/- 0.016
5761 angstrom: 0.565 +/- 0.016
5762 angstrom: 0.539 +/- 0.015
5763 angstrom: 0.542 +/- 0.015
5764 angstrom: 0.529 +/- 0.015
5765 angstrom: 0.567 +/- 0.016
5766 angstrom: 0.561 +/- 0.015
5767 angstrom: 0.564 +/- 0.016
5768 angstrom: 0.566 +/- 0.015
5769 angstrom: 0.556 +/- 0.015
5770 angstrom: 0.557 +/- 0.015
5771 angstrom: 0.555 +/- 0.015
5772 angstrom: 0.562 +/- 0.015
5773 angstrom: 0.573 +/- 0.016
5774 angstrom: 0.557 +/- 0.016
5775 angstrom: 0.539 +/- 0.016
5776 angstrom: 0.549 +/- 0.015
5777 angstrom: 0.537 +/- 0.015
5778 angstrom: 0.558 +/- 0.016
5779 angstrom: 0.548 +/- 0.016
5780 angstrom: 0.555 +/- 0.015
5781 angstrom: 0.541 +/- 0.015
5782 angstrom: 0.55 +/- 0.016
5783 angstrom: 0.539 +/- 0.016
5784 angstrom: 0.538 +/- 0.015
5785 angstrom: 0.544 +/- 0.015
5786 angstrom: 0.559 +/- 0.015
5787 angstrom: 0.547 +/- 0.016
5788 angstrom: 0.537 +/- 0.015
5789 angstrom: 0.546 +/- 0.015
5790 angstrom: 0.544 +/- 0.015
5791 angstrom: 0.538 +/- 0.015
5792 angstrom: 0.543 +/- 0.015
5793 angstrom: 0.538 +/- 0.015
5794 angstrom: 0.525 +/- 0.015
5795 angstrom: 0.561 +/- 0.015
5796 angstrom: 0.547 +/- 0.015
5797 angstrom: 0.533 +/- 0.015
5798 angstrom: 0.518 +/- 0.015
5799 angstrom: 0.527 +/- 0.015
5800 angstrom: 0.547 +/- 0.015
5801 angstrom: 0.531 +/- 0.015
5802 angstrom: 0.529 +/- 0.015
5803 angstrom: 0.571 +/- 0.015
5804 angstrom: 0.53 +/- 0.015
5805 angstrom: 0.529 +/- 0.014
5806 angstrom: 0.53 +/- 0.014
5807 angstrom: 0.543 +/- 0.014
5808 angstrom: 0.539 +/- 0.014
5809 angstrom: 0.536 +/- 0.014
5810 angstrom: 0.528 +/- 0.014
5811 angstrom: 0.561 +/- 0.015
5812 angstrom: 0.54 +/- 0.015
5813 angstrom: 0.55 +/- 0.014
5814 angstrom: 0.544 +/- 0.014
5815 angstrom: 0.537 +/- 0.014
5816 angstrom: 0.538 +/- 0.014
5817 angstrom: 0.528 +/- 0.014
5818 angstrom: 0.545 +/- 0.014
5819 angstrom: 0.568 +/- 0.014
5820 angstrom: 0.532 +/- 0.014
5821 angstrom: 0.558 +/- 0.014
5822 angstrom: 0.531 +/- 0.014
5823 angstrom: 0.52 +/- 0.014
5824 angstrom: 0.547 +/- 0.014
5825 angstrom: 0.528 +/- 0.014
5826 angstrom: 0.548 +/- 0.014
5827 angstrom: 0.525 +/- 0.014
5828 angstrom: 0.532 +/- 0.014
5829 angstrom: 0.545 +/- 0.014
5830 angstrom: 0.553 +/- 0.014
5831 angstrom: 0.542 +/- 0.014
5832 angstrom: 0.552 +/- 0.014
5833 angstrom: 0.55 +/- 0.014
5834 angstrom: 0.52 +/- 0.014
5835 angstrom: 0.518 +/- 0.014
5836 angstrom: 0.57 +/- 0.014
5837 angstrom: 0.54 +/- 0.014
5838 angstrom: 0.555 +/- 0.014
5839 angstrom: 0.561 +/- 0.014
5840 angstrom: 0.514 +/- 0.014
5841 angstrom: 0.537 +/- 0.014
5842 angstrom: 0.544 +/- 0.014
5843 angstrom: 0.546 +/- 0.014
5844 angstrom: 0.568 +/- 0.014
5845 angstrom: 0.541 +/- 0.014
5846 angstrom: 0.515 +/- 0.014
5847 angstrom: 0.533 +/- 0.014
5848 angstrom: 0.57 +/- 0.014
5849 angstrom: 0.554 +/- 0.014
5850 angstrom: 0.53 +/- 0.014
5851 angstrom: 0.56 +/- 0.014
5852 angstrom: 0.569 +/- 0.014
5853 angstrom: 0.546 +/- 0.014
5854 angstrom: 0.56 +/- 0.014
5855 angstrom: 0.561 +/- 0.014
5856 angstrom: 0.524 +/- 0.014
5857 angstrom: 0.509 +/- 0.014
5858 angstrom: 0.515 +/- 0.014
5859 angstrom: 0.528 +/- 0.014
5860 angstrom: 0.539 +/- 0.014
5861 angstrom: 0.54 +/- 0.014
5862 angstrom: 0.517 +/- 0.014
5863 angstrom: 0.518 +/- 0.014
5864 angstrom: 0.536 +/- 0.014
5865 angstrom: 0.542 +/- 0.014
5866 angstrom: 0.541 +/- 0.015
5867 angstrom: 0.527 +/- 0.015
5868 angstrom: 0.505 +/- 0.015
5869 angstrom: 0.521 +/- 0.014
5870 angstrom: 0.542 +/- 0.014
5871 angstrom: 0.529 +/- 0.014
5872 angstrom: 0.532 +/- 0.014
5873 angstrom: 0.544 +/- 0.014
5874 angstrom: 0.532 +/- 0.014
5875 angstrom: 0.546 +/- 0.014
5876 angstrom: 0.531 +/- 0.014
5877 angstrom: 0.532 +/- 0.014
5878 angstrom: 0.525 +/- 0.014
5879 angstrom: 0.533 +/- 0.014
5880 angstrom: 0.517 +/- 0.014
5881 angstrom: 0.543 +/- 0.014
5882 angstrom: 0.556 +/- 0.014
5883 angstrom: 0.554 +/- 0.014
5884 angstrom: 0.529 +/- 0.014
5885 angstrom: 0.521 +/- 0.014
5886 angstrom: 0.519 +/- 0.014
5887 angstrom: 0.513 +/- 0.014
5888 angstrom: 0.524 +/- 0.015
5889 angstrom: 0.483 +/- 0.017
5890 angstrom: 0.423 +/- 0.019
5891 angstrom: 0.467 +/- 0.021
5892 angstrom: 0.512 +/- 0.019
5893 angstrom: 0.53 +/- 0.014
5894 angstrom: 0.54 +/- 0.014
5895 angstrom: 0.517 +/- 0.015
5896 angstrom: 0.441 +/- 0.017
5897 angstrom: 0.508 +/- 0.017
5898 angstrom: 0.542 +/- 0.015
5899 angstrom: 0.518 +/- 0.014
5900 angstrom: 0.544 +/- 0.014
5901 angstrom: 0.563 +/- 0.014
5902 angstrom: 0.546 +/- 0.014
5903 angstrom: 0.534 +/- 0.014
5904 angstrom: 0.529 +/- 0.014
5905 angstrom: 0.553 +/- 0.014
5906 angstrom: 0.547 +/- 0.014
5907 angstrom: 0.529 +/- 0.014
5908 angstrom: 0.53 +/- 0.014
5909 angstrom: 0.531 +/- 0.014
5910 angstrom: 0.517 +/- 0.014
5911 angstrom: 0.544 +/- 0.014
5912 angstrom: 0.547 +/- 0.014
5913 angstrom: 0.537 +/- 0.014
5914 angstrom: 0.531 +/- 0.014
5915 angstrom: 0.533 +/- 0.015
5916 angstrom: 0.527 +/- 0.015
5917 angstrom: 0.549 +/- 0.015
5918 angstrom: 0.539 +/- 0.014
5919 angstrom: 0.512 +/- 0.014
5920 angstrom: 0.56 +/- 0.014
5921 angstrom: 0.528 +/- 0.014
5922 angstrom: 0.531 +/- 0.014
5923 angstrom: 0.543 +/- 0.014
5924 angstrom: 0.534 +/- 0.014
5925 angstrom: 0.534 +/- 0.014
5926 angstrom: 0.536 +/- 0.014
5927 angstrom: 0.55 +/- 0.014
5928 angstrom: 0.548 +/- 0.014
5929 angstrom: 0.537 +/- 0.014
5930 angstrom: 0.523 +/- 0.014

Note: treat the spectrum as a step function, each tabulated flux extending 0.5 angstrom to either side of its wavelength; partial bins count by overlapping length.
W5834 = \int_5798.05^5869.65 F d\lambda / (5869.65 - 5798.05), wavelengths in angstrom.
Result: 0.539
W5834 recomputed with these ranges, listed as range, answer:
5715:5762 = 0.548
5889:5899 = 0.498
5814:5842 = 0.541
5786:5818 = 0.54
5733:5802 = 0.547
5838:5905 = 0.531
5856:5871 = 0.527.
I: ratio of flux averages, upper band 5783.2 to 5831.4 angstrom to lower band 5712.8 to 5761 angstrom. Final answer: 1.0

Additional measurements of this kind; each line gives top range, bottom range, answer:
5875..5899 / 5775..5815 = 0.95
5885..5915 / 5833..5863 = 0.96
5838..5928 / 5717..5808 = 0.97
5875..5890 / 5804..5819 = 0.97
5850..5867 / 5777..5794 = 0.99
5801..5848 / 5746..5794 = 0.99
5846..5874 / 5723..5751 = 0.97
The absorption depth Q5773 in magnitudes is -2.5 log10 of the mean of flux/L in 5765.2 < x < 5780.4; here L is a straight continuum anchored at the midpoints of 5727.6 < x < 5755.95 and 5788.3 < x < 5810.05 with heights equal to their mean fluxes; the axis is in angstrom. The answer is -0.03 mag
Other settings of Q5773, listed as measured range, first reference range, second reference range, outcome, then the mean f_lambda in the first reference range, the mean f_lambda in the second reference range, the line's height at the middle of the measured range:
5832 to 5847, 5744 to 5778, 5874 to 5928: -0.01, 0.55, 0.528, 0.538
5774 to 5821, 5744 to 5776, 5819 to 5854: 0.01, 0.55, 0.543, 0.547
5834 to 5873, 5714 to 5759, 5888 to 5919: -0.01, 0.548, 0.524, 0.531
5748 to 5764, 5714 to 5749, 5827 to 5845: 0.01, 0.55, 0.543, 0.548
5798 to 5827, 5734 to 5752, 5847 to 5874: 0.00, 0.548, 0.537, 0.541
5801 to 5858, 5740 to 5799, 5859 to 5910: -0.01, 0.546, 0.526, 0.536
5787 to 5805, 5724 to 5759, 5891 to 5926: 0.01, 0.548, 0.531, 0.543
